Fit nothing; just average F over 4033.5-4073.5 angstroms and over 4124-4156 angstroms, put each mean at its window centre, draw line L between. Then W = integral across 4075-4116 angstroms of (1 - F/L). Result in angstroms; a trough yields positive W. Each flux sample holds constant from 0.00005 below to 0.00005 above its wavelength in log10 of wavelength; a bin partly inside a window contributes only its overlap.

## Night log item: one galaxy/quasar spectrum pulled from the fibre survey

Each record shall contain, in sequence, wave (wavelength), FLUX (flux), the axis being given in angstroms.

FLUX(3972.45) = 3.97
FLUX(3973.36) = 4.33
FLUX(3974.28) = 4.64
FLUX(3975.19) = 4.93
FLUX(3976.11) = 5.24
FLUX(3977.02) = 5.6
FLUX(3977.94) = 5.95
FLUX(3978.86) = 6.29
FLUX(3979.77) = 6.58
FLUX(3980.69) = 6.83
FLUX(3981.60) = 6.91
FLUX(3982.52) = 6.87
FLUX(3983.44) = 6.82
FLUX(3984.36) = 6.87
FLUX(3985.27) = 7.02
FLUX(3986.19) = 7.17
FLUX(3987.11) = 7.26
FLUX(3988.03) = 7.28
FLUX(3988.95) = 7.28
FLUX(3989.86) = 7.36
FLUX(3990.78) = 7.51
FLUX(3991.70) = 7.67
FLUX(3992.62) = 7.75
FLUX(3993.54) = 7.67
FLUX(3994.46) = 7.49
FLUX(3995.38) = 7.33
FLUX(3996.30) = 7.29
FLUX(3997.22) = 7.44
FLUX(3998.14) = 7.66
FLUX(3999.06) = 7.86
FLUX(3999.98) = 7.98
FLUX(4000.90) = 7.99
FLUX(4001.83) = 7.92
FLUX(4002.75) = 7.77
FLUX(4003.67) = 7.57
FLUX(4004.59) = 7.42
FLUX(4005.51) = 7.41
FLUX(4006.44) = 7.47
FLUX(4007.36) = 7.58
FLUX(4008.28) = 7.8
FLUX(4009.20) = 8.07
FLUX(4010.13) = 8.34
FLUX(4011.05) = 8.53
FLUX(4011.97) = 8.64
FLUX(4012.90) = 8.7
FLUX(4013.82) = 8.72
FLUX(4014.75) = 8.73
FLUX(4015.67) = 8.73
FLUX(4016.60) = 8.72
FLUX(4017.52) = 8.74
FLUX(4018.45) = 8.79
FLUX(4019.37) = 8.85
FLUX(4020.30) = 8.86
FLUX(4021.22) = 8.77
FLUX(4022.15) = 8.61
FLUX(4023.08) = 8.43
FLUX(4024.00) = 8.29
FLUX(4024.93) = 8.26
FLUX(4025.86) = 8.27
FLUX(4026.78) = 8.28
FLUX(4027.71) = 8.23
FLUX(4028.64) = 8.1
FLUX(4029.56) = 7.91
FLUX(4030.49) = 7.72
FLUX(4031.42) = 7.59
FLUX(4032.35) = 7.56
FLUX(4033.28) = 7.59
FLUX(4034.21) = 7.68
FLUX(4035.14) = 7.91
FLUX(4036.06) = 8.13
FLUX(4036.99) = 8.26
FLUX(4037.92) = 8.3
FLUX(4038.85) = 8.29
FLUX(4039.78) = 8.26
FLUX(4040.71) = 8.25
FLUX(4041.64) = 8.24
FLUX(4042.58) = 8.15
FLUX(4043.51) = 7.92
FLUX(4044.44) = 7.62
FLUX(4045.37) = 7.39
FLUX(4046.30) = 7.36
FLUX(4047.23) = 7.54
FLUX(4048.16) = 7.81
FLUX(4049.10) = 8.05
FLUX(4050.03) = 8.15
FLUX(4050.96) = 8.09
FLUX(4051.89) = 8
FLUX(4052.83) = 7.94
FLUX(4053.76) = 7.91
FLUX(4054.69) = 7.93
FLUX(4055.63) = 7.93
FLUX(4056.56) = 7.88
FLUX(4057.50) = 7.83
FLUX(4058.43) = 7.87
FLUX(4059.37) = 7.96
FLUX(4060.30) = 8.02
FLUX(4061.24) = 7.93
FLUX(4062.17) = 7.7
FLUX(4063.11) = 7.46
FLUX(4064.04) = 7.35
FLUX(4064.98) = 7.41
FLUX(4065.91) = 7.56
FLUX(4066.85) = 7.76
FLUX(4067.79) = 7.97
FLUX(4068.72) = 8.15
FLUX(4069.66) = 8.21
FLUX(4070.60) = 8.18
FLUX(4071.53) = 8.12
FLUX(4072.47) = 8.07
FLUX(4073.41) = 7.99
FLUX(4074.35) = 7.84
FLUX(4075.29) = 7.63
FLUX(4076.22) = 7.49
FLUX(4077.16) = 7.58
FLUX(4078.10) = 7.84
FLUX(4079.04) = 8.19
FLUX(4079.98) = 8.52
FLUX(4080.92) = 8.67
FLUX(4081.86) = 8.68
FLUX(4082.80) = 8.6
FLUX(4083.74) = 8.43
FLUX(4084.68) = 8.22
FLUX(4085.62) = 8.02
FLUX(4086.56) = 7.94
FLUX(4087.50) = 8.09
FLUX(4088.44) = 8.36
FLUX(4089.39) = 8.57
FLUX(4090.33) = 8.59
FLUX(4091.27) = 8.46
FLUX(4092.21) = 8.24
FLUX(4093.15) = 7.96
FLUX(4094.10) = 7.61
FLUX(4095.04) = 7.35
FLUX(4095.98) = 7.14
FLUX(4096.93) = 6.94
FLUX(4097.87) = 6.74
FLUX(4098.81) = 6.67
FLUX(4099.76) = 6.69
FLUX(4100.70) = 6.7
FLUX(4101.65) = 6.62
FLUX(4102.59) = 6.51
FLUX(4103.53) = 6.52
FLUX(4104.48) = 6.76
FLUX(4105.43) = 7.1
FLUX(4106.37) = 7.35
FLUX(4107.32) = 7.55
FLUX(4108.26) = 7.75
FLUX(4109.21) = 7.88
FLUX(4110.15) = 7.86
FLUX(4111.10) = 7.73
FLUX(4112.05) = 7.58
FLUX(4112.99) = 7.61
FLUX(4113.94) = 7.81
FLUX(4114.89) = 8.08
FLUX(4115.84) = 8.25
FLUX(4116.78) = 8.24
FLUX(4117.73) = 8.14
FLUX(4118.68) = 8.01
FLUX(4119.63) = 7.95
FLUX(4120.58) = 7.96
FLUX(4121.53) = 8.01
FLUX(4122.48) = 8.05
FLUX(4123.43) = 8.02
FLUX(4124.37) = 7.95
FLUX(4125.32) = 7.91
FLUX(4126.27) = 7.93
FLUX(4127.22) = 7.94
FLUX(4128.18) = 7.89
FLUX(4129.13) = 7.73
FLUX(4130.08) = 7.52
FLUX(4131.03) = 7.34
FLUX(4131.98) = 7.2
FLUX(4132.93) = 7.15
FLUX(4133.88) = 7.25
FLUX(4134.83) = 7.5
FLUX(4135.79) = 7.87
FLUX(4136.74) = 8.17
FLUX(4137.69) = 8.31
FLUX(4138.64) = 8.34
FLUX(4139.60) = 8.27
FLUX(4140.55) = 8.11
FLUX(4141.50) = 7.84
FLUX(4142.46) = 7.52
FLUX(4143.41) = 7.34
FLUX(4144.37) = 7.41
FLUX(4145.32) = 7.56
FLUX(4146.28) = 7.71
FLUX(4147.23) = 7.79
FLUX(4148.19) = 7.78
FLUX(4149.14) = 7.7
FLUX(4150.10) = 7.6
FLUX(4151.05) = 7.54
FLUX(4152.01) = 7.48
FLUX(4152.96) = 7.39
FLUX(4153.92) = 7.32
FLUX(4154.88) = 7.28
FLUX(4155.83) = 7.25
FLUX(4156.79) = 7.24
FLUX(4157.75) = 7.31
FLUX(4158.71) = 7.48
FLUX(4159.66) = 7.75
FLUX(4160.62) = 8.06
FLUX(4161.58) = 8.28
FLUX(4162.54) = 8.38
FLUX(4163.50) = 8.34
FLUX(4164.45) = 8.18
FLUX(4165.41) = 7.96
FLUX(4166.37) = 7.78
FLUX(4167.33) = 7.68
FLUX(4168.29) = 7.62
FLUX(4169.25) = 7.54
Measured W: 0.5 angstroms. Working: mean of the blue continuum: 7.92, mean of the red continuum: 7.68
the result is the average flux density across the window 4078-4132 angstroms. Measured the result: 7.76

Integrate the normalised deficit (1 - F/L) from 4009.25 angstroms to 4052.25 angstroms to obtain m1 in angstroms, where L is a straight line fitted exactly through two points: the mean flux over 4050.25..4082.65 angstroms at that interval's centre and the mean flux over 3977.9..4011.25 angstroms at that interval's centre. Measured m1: -2.9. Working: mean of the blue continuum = 7.42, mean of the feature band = 8.2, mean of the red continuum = 7.94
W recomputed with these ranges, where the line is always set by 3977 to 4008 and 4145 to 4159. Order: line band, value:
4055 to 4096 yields -3.3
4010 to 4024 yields -2.6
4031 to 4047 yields -1.2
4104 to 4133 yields -1.2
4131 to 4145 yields -0.5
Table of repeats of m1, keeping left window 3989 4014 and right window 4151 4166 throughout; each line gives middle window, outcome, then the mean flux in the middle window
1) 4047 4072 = -0.4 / 7.88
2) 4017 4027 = -1.0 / 8.57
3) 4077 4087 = -0.7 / 8.27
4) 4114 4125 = -0.5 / 8.05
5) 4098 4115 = 1.1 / 7.24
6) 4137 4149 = -0.2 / 7.83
